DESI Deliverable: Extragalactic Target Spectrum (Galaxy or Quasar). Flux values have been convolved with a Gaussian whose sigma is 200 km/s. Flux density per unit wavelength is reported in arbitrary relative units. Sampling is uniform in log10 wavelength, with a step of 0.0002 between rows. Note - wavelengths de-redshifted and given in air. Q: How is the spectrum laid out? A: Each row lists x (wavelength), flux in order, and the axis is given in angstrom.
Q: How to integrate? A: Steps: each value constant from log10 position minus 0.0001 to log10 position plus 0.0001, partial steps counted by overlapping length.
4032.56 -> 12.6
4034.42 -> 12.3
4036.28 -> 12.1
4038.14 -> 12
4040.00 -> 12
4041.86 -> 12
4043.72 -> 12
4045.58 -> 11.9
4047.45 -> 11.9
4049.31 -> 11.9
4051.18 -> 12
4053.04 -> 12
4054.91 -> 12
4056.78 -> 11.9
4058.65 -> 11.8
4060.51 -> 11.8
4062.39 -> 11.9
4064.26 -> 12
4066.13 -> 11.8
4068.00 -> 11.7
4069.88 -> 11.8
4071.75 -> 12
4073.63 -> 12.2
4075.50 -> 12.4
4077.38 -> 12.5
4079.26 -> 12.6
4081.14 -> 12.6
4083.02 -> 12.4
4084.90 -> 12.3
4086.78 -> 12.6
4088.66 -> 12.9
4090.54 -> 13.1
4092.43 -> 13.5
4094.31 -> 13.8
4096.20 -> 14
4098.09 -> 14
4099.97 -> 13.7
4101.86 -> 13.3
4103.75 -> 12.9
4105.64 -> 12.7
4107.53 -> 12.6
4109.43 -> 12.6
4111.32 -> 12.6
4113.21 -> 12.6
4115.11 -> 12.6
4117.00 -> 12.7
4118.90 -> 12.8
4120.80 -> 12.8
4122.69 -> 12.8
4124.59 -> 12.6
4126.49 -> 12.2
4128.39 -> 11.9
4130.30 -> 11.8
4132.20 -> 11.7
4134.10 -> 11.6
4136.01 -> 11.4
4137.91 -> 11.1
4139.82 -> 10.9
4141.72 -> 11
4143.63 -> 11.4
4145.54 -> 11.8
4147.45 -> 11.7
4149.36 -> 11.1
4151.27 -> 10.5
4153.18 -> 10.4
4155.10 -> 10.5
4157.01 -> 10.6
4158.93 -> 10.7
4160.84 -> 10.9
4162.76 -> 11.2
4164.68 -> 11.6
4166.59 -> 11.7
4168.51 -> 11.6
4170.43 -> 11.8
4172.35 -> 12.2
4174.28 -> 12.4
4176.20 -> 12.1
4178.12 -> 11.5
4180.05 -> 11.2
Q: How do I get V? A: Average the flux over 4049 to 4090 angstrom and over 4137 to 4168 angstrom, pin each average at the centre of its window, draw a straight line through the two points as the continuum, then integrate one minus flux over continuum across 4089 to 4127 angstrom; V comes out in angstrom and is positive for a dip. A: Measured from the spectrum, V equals -4.4 angstrom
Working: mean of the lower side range 12.2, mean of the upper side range 11.1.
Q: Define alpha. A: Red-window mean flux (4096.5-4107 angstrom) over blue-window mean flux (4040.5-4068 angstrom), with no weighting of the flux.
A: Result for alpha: 1.12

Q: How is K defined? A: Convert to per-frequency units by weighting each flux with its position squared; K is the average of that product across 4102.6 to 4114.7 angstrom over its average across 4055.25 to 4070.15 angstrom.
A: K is 1.09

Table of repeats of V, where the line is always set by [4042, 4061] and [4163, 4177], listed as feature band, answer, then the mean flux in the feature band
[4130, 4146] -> 0.68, 11.4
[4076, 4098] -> -1.95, 13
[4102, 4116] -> -0.93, 12.7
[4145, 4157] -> 0.95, 10.9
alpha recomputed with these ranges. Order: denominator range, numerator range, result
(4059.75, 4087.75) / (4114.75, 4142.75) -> 0.98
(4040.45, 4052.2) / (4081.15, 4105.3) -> 1.10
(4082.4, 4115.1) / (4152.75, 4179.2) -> 0.87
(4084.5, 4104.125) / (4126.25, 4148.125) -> 0.86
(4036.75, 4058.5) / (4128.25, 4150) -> 0.96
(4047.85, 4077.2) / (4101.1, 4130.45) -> 1.05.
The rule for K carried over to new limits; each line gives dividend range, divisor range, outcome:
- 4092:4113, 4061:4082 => 1.11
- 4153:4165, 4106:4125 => 0.87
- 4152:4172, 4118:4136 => 0.93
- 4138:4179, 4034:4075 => 1.00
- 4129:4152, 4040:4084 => 0.98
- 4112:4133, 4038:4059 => 1.08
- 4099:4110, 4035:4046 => 1.11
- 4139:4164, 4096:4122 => 0.86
